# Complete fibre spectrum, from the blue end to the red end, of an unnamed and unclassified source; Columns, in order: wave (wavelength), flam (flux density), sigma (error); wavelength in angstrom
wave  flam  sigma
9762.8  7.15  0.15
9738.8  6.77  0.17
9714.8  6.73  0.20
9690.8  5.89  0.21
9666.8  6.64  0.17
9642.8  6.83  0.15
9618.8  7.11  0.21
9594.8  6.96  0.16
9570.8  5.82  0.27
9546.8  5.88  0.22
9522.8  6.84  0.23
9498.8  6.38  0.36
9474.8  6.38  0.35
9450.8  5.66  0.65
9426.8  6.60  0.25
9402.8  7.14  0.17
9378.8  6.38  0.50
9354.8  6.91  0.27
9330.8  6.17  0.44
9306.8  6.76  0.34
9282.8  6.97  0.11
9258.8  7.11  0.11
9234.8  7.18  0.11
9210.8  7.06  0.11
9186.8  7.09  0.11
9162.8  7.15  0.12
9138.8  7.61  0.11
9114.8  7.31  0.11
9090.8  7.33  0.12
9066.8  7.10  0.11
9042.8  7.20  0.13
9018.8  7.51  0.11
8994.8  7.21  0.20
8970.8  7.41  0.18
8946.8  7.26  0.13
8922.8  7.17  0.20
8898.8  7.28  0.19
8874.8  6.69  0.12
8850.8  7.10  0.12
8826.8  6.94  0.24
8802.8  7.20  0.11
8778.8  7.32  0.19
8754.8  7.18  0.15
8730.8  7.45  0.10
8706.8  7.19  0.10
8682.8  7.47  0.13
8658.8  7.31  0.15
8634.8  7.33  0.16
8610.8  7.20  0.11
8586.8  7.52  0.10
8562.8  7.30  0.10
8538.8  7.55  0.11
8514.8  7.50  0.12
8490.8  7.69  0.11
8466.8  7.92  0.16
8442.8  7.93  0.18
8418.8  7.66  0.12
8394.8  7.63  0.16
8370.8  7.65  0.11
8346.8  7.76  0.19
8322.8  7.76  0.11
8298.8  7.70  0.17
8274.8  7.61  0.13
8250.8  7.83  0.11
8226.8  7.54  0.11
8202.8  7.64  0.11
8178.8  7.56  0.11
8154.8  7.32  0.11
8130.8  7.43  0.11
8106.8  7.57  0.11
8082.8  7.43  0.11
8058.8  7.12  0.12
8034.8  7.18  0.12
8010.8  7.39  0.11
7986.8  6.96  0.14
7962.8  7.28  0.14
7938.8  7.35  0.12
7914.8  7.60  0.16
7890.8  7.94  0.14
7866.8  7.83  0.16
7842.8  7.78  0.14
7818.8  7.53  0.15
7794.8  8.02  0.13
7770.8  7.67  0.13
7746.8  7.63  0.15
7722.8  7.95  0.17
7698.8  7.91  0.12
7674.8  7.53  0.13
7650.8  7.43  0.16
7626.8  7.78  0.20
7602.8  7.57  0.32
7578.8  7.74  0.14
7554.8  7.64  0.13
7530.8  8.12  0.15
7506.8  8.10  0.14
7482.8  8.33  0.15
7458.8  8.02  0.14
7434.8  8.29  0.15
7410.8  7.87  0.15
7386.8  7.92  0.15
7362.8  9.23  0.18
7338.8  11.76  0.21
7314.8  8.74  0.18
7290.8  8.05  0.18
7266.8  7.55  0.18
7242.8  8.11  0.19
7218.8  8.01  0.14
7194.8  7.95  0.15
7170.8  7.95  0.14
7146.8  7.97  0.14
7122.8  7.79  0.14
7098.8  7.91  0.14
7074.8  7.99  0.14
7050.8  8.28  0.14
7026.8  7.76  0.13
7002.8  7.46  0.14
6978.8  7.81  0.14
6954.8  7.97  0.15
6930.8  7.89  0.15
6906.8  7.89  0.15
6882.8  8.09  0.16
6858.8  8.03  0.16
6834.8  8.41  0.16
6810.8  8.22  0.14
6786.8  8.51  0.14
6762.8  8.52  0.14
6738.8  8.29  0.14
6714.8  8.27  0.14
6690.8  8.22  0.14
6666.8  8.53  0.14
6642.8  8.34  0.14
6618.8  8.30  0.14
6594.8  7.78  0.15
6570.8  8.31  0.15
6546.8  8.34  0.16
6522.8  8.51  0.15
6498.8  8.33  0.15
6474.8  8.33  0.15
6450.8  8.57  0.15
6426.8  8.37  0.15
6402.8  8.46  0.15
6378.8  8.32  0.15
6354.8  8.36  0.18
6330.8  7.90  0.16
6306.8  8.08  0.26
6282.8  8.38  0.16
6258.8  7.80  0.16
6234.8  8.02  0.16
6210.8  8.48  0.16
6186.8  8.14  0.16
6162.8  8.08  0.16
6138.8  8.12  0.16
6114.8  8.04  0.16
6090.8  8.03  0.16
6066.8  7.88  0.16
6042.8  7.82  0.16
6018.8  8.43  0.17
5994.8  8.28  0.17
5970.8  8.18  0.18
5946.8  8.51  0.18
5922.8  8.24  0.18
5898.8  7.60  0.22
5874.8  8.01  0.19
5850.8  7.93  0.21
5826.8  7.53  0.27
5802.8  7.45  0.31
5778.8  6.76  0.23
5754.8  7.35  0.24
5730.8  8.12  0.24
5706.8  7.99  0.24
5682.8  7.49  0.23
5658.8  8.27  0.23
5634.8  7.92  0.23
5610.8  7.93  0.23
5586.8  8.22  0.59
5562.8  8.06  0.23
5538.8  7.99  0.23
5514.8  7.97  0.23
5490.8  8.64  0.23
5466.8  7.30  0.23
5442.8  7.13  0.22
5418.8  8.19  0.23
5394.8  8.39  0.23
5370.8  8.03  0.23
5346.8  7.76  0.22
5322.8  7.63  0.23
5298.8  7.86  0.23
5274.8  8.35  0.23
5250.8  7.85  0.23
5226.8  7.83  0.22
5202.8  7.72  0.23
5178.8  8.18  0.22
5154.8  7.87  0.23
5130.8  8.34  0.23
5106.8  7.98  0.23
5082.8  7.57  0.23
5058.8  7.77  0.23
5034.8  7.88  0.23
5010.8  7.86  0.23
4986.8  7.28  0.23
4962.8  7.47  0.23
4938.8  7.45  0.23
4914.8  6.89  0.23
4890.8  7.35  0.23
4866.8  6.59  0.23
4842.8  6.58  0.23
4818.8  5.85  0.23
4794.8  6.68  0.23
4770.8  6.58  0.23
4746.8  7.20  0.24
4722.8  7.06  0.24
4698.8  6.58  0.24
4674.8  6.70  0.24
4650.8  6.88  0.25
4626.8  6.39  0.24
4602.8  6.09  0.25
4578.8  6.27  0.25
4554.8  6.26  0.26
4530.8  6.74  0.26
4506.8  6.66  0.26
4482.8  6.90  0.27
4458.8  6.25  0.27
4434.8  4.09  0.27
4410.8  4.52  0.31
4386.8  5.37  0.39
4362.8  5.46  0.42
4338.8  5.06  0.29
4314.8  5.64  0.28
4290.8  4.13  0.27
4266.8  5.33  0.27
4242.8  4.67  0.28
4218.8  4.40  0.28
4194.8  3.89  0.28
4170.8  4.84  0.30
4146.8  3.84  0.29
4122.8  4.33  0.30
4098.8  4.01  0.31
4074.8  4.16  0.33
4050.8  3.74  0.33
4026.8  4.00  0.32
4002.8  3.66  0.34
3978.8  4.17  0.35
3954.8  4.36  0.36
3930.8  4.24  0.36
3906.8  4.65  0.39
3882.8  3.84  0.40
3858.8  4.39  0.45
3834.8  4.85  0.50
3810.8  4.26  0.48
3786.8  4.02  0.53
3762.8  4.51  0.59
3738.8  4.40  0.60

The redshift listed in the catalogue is 0.118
